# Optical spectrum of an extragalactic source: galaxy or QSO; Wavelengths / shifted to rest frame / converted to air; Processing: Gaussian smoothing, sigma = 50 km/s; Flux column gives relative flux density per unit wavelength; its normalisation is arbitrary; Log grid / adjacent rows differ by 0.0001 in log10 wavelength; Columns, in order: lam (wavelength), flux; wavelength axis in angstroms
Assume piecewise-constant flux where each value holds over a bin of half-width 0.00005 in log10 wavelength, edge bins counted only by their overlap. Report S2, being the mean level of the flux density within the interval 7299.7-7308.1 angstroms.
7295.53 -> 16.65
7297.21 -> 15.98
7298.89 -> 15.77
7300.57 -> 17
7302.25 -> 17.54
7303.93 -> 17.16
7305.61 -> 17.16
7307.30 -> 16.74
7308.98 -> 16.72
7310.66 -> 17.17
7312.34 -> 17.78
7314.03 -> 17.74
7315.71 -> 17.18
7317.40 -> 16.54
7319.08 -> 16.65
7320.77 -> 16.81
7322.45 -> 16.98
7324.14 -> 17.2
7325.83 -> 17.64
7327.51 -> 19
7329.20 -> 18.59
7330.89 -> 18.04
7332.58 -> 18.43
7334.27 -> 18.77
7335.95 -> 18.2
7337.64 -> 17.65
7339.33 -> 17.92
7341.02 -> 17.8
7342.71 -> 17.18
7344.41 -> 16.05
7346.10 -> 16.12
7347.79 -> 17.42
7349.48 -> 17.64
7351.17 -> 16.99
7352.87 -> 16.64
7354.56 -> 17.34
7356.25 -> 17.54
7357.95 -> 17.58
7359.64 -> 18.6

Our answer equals 17.1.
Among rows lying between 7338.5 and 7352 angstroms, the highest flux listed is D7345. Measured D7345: 17.92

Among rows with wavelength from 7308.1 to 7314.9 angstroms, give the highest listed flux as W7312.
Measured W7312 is 17.78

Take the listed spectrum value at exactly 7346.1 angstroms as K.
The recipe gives 16.12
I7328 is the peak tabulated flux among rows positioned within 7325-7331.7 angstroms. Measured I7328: 19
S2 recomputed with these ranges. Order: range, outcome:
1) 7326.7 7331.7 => 18.5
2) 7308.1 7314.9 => 17.4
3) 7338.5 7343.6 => 17.6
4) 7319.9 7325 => 17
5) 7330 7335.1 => 18.4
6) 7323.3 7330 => 18.1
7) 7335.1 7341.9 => 17.9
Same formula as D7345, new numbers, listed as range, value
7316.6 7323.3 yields 16.98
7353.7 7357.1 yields 17.54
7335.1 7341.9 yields 18.2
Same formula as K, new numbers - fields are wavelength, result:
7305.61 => 17.16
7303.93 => 17.16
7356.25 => 17.54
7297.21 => 15.98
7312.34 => 17.78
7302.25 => 17.54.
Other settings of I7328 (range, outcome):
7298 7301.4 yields 17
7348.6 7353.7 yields 17.64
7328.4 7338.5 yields 18.77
